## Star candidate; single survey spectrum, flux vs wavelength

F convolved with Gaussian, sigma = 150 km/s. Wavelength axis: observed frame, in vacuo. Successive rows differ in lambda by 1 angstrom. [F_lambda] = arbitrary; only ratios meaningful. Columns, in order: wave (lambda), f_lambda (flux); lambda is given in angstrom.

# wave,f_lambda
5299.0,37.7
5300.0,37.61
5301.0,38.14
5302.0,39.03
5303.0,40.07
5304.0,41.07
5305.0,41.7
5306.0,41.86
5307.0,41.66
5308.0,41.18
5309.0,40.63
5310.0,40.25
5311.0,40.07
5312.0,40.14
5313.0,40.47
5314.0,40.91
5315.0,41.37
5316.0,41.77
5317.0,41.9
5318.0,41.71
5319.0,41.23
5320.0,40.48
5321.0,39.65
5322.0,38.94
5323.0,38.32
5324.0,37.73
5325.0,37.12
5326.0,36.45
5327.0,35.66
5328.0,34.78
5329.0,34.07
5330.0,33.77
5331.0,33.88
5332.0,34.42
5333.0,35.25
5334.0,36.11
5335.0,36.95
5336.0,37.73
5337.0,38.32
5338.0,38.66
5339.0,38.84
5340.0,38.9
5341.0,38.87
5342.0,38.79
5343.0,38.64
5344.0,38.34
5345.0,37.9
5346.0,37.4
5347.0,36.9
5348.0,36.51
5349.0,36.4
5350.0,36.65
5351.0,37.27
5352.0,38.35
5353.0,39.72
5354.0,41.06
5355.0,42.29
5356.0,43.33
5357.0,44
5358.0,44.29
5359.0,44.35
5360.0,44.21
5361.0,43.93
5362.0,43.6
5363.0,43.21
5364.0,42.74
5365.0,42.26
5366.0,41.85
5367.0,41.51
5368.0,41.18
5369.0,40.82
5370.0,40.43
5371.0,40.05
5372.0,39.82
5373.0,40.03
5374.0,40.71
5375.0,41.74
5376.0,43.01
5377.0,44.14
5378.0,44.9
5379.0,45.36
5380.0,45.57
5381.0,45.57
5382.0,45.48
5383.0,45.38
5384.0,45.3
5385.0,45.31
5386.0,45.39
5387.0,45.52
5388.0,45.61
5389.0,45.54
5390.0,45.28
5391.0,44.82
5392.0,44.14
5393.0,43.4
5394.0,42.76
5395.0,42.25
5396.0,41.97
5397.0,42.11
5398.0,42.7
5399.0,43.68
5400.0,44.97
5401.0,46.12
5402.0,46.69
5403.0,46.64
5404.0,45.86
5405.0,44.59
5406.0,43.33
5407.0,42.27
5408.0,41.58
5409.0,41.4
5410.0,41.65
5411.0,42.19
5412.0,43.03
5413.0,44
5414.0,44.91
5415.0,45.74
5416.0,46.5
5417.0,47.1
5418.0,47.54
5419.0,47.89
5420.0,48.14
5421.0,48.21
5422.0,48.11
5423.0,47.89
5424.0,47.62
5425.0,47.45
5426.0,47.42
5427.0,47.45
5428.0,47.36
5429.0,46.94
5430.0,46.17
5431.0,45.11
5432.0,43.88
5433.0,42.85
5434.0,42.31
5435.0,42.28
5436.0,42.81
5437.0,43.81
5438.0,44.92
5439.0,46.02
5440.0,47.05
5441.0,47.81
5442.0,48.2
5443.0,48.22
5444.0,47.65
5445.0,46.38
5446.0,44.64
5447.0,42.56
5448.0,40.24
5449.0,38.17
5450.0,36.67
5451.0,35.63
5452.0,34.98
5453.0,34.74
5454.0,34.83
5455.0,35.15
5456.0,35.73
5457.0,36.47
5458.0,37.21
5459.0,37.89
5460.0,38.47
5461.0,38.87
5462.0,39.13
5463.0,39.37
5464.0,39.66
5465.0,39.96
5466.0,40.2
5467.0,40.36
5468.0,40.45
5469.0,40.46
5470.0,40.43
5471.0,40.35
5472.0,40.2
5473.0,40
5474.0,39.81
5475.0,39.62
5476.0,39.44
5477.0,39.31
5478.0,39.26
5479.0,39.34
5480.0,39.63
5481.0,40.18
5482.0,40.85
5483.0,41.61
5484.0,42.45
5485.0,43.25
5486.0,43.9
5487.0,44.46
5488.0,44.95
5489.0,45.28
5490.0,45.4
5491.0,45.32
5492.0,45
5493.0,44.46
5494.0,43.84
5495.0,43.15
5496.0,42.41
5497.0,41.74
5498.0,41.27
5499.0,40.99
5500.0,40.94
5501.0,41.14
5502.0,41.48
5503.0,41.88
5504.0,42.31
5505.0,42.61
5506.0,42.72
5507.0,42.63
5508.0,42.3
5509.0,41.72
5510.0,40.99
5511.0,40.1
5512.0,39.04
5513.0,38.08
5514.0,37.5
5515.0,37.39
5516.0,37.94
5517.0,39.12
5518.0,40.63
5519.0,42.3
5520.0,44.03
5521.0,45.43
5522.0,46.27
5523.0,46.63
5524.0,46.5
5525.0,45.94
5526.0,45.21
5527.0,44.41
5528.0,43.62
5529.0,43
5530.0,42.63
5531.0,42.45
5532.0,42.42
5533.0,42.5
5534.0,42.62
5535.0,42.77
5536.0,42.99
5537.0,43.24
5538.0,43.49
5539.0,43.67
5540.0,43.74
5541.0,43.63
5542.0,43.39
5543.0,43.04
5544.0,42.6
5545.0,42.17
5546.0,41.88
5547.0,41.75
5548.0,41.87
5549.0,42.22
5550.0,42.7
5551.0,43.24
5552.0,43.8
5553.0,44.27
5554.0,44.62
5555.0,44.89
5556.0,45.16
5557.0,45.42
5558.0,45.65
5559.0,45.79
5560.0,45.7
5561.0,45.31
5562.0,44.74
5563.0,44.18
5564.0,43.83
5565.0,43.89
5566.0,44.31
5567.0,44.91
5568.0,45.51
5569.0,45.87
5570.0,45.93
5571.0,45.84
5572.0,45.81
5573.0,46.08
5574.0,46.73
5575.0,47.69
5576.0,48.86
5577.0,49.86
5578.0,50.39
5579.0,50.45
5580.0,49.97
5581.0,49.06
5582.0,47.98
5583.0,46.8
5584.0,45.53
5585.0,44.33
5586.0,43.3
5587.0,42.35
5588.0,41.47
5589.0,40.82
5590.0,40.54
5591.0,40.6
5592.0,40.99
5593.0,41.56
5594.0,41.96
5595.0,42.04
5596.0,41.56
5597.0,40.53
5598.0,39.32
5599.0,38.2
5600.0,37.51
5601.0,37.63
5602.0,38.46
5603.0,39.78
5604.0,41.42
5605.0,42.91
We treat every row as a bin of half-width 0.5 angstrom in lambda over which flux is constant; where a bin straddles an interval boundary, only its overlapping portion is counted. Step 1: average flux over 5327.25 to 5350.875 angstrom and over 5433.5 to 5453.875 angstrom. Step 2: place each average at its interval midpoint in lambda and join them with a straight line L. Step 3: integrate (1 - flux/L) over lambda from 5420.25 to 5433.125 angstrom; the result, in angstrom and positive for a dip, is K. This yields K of -1.6 angstrom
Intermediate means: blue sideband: 36.9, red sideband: 42.6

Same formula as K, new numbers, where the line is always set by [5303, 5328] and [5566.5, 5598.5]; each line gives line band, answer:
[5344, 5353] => 0.7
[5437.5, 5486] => 2.4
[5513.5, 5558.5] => 0.9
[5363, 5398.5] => -1.8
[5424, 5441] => -1.3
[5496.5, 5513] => 0.8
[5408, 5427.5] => -1.9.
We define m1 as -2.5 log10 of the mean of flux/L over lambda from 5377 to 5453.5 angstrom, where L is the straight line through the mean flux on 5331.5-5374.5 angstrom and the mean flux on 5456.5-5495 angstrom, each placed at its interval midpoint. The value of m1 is -0.104 mag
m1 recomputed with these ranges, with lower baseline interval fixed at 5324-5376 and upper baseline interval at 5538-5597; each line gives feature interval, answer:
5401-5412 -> -0.08 mag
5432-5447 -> -0.10 mag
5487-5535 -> 0.01 mag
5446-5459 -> 0.12 mag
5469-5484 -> 0.06 mag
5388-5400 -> -0.09 mag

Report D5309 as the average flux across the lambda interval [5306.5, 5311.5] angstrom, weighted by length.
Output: 40.8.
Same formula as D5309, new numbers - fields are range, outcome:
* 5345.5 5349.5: 36.8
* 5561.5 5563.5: 44.5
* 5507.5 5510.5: 41.7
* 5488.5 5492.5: 45.2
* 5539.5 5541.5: 43.7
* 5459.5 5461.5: 38.7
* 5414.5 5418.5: 46.7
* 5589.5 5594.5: 41.1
